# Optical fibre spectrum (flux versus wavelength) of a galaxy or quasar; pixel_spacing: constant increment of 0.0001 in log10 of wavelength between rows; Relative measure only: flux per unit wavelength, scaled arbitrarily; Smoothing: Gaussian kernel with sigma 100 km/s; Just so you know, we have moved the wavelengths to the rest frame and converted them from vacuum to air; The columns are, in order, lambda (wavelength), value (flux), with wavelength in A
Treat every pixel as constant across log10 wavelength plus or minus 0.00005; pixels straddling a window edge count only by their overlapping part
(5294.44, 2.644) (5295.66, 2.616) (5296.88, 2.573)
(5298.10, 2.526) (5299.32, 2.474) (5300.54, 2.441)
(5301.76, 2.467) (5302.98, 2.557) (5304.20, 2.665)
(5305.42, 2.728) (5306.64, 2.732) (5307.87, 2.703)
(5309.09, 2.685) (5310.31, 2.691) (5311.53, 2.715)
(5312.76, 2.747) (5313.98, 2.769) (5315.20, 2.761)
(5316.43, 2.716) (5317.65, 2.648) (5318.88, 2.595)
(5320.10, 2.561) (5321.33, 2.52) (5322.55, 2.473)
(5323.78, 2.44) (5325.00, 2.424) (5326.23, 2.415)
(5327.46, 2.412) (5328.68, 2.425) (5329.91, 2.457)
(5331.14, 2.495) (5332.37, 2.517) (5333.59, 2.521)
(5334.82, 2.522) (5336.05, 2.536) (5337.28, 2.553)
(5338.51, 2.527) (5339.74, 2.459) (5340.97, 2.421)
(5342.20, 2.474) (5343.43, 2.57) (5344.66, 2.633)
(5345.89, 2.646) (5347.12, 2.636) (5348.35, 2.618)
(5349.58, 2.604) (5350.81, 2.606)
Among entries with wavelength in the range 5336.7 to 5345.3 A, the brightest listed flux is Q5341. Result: 2.633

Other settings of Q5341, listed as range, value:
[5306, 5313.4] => 2.747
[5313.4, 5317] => 2.769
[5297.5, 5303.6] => 2.557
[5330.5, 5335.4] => 2.522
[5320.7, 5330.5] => 2.52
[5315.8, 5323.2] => 2.716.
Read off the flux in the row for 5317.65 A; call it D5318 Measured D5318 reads 2.648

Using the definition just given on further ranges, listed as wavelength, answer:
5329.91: 2.457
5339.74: 2.459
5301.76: 2.467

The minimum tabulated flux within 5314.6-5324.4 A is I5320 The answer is 2.44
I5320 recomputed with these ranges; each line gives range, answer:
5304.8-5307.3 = 2.728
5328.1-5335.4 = 2.425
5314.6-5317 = 2.716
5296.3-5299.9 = 2.474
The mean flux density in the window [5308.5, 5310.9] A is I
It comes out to 2.69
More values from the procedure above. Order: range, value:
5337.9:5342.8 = 2.47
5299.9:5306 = 2.57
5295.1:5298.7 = 2.57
